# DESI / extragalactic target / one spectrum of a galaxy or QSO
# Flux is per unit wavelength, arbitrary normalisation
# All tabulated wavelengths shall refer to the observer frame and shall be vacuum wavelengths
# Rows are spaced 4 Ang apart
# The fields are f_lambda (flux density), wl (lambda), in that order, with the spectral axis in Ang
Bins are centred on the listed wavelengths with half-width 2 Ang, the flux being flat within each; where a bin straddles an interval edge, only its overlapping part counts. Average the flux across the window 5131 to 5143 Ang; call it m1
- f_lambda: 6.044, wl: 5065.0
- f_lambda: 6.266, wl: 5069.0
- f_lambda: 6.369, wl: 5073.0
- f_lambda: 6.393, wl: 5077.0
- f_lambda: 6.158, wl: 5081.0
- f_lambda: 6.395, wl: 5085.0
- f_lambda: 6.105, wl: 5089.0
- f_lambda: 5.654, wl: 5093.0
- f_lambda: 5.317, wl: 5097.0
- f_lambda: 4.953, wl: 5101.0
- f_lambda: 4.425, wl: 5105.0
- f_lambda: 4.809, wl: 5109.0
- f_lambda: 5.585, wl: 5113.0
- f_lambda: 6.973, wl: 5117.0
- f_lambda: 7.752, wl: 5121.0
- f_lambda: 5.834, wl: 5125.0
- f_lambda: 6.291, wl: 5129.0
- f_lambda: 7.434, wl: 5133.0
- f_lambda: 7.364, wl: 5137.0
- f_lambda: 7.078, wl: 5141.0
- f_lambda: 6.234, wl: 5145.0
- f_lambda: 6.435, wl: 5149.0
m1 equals 7.29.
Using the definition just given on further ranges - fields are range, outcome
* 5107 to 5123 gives 6.28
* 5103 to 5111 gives 4.62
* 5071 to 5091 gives 6.28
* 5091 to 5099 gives 5.49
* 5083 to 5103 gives 5.68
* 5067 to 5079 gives 6.34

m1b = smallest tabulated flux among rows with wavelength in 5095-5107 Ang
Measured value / 4.425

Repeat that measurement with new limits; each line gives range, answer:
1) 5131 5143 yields 7.078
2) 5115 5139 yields 5.834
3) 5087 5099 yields 5.317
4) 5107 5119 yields 4.809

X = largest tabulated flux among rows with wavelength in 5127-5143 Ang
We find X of 7.434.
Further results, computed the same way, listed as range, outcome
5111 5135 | 7.752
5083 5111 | 6.395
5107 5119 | 6.973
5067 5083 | 6.393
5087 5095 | 6.105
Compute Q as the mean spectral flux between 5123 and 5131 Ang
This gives 6.06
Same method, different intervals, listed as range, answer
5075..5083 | 6.28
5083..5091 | 6.25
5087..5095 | 5.88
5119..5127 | 6.79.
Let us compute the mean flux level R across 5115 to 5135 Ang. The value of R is 6.86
